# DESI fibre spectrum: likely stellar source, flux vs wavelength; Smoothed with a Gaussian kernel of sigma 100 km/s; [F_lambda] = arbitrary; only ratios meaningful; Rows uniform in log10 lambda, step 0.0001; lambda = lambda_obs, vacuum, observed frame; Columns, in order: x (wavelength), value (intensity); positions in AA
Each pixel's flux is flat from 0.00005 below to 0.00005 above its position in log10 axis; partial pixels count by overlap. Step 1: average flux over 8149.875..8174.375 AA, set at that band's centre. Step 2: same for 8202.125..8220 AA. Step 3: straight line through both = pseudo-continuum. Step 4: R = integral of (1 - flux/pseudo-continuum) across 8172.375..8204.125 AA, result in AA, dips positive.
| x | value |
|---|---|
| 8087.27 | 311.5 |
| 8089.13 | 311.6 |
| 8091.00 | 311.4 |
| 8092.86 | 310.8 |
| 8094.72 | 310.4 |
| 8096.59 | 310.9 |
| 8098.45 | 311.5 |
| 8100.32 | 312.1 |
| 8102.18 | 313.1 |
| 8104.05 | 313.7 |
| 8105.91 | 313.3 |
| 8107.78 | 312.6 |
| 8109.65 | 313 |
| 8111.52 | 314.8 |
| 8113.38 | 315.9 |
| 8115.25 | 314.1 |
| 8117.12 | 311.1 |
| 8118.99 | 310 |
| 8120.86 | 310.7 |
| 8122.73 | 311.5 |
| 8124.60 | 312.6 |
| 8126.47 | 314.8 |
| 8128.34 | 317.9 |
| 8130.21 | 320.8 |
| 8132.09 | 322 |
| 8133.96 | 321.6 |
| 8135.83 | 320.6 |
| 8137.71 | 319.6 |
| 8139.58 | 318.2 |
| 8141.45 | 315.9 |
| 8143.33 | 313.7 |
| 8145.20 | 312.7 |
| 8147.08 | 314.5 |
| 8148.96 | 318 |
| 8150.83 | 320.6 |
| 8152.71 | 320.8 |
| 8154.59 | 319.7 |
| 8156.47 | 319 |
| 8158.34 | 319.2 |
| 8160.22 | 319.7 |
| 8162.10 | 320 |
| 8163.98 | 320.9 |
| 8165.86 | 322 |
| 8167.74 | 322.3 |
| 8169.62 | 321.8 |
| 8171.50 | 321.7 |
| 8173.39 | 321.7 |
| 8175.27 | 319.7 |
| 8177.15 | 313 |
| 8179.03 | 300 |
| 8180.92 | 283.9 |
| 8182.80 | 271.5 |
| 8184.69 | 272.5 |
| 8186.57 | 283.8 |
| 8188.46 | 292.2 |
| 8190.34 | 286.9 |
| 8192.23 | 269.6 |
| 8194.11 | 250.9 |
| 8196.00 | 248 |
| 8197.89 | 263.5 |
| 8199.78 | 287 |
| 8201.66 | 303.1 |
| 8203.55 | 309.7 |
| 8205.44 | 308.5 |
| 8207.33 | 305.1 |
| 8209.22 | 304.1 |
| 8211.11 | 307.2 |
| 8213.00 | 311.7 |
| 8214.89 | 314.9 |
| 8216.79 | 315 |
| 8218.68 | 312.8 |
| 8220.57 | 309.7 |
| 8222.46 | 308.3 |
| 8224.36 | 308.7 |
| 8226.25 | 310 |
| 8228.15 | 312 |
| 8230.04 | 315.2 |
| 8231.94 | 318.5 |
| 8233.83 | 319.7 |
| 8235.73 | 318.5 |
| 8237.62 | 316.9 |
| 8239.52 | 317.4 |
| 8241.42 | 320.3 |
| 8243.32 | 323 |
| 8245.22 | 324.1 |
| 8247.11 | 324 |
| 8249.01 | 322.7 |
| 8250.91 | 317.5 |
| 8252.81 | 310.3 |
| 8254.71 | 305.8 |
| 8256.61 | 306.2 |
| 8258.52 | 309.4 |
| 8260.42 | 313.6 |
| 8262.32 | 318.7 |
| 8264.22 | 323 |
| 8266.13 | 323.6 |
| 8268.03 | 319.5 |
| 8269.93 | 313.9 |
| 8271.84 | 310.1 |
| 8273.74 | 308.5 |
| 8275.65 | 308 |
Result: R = 2.8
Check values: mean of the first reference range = 321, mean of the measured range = 287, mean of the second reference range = 310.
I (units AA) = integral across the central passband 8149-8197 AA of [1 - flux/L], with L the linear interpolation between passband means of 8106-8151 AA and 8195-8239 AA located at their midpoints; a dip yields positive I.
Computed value 1.2 AA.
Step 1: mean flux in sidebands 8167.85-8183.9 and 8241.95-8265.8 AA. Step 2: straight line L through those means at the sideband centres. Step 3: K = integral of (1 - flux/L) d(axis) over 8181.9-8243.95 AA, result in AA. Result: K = 2.3 AA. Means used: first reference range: 307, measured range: 300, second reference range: 317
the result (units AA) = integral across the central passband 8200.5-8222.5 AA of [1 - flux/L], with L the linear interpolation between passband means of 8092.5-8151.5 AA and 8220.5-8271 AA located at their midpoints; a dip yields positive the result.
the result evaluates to 0.47 AA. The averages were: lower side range 315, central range 309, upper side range 316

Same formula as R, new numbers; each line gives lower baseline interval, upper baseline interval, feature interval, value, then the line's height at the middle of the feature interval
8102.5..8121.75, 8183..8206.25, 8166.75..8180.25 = -1.3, 289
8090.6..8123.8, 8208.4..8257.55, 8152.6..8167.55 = -0.3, 313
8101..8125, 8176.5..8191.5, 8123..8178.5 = -3.6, 299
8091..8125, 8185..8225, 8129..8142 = -0.5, 307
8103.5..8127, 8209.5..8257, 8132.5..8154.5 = -0.3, 313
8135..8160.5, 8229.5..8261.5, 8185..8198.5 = 2.0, 317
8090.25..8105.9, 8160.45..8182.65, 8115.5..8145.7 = -0.3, 313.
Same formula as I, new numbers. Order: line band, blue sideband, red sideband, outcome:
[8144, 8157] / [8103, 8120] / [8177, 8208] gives -0.8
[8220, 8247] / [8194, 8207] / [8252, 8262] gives -1.5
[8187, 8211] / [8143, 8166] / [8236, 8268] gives 2.4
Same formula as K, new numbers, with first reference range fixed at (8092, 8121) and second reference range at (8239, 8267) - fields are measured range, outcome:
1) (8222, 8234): 0.1 AA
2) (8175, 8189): 1.1 AA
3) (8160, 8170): -0.2 AA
